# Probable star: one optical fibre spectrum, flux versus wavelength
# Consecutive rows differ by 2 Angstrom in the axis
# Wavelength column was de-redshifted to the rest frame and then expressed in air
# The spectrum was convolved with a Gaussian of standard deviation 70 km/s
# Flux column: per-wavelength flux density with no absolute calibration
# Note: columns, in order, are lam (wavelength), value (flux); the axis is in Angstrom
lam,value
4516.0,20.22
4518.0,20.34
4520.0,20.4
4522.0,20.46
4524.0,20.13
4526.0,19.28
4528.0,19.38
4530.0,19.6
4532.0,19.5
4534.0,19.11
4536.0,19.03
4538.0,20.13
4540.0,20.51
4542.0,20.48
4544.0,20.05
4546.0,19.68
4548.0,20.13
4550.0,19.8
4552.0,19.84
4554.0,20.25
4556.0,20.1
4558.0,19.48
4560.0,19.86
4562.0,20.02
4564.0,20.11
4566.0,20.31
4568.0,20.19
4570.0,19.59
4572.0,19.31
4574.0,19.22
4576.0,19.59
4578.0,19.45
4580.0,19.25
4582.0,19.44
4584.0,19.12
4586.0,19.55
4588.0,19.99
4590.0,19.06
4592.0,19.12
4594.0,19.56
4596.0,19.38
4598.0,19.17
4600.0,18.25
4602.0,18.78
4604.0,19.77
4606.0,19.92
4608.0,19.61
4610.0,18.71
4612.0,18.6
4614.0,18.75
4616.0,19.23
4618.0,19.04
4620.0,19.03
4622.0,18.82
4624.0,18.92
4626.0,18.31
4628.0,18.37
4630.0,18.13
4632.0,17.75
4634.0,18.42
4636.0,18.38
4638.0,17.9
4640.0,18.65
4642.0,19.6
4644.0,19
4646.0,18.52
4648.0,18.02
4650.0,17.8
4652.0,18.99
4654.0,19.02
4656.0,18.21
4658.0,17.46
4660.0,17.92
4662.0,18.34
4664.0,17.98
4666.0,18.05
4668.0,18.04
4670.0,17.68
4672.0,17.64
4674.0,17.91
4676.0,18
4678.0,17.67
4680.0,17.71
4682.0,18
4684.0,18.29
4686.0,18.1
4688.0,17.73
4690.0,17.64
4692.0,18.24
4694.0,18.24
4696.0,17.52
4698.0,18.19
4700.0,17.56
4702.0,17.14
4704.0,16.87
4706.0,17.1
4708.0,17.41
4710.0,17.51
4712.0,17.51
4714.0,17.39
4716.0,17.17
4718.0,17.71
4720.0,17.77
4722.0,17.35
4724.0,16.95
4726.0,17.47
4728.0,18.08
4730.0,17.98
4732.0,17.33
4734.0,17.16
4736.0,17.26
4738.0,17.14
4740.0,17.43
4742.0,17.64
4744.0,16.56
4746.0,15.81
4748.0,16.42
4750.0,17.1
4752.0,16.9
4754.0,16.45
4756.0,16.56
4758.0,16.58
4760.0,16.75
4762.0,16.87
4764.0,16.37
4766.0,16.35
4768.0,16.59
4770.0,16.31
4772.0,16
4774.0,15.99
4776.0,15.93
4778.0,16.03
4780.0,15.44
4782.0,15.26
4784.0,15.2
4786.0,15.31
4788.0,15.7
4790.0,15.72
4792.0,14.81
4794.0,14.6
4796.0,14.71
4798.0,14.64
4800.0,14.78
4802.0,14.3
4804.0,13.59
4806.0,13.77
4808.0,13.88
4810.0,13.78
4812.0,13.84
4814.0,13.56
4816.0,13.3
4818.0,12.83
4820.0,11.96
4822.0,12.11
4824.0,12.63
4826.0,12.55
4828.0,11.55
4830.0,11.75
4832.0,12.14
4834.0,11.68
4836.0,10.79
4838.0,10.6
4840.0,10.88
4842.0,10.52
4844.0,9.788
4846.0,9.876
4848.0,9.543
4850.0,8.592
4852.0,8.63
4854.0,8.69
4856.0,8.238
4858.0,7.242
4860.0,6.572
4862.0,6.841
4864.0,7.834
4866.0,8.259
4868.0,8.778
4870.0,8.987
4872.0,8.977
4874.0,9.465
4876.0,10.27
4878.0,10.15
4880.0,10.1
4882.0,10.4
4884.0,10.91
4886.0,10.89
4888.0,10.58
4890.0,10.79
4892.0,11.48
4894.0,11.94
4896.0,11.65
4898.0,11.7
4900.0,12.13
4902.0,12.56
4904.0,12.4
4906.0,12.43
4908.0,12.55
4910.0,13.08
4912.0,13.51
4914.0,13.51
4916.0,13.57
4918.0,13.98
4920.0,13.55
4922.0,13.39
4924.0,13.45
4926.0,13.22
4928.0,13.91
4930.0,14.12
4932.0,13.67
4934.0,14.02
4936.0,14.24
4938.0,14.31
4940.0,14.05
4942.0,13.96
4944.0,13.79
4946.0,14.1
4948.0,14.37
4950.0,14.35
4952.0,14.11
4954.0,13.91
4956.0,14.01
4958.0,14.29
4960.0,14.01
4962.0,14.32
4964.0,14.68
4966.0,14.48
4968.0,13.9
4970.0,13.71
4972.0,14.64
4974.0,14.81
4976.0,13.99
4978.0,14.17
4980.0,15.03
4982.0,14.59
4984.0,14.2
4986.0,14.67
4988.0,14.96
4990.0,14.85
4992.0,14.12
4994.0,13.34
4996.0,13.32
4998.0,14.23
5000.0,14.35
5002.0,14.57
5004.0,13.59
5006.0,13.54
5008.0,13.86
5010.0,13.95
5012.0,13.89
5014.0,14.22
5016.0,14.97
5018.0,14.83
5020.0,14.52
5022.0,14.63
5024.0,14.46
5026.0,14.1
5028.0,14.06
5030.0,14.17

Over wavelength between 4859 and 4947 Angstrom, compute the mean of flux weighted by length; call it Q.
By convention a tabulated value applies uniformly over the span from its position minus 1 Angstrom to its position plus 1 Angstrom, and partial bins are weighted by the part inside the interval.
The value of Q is 11.8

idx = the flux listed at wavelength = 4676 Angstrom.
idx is 18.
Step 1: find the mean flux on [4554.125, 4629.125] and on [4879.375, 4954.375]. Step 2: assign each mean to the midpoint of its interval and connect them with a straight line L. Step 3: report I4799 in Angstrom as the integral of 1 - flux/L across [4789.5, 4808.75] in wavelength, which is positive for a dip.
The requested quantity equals 1.0 Angstrom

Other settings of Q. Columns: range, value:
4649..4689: 18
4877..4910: 11.5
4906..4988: 14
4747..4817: 15.4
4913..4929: 13.6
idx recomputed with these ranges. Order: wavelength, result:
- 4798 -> 14.64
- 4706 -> 17.1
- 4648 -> 18.02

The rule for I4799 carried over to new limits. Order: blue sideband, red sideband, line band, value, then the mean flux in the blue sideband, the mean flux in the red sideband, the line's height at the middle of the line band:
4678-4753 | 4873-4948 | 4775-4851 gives 9.9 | 17.4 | 12.6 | 15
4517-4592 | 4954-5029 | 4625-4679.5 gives 1.0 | 19.8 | 14.3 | 18.5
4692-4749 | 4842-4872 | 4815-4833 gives -2.8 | 17.4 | 8.51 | 10.6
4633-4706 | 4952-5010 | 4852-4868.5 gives 8.3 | 18.1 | 14.2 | 15.7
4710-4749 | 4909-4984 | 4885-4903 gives 4.0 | 17.3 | 14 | 14.8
